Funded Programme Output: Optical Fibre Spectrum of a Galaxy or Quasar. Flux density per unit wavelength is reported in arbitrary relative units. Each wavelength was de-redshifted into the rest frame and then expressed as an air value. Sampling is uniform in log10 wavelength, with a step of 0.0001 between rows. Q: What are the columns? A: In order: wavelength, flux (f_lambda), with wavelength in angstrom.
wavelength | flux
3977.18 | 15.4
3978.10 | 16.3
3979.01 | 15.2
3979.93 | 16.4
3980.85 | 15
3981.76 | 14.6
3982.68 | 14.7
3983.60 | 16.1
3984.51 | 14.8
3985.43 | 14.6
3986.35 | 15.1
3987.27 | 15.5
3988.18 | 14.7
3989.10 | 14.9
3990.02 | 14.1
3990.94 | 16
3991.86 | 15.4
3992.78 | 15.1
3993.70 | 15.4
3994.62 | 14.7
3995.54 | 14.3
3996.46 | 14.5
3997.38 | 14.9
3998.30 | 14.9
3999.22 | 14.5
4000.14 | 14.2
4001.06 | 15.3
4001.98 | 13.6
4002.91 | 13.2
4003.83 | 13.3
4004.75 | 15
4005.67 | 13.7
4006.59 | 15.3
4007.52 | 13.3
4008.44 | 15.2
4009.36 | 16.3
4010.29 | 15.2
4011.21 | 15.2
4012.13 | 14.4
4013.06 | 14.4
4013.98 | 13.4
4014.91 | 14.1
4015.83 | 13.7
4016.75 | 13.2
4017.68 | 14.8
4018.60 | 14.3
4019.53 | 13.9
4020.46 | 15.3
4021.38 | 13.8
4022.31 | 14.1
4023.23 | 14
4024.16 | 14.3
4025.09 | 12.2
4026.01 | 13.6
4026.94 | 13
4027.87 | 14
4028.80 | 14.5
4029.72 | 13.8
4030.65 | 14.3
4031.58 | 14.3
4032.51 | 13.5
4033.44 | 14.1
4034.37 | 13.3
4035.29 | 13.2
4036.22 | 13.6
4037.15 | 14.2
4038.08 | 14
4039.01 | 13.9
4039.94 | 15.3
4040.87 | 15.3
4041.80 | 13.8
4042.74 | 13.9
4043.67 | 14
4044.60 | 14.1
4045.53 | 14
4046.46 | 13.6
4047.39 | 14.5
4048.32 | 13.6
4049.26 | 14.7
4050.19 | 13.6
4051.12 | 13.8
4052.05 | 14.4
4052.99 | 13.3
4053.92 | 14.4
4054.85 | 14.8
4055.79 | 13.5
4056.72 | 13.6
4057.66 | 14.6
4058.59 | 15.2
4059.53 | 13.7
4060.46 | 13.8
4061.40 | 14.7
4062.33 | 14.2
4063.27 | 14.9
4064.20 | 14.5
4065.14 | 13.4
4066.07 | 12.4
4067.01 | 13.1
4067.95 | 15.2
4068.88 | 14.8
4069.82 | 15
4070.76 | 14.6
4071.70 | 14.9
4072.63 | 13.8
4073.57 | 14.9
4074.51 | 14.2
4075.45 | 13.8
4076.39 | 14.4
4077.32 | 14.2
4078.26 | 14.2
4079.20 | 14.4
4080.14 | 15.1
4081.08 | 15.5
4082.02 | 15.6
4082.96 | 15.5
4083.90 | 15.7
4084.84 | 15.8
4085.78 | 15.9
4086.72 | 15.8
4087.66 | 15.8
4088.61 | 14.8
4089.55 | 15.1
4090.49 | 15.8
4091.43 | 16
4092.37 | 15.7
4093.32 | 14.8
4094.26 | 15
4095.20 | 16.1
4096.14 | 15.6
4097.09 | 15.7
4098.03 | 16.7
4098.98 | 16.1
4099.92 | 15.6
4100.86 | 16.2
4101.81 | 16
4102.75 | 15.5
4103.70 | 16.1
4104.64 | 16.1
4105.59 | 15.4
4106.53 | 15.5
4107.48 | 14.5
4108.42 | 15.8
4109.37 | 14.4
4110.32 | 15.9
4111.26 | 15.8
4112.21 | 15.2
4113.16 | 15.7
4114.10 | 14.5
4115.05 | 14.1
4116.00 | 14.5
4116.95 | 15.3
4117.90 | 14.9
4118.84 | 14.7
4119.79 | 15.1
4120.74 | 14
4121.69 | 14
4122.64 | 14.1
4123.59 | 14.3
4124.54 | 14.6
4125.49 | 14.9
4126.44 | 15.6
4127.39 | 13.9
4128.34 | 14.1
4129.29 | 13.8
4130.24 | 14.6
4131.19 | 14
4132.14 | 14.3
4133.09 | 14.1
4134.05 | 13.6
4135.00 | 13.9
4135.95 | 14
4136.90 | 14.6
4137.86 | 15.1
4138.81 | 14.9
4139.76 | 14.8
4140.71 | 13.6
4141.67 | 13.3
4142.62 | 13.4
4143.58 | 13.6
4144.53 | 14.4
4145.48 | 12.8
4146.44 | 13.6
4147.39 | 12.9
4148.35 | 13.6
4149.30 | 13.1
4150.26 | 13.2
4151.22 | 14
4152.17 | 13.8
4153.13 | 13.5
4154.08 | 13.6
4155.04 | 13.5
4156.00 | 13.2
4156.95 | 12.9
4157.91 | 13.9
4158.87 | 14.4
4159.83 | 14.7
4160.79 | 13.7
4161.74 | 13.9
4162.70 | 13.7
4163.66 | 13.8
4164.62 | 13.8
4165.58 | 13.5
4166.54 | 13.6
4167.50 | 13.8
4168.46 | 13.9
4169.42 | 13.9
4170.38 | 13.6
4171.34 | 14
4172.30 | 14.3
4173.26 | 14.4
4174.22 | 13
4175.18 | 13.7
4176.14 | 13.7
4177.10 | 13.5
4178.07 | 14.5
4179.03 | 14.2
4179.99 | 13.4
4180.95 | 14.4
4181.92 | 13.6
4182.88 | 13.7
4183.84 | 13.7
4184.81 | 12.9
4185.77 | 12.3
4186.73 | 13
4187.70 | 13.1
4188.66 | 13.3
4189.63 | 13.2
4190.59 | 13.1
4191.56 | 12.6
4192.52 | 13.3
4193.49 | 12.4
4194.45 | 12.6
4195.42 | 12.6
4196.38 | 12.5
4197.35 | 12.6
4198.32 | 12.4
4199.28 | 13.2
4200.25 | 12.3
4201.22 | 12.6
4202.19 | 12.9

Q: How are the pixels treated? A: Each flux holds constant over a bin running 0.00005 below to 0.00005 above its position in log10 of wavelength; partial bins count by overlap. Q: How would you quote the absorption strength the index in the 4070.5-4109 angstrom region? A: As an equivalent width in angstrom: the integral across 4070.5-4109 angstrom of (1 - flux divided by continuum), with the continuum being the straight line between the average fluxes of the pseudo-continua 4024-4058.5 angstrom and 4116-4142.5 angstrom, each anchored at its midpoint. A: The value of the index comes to -3.1 angstrom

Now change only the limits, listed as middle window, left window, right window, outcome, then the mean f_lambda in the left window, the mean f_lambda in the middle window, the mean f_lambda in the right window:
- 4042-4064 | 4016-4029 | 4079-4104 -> 0.8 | 13.9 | 14.1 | 15.6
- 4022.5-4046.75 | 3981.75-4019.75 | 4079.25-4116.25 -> 1.6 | 14.6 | 13.9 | 15.5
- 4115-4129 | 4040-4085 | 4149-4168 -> -0.6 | 14.4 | 14.5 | 13.7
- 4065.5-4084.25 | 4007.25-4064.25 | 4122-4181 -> -0.7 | 14.1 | 14.6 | 13.9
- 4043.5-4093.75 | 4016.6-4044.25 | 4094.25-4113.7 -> 1.1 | 14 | 14.6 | 15.7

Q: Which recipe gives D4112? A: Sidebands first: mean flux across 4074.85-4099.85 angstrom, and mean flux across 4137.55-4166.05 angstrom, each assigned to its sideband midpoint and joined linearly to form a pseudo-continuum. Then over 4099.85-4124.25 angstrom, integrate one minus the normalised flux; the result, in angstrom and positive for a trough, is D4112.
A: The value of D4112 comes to -0.6 angstrom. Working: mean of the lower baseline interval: 15.3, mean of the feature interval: 15.1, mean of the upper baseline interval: 13.7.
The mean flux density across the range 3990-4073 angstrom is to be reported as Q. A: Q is 14.2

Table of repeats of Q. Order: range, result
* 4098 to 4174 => 14.3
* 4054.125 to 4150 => 14.7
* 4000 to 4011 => 14.5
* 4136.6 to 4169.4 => 13.8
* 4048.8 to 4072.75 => 14.2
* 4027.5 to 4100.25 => 14.6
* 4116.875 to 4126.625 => 14.6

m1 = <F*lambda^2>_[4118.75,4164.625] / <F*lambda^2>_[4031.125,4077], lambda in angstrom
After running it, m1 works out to 1.0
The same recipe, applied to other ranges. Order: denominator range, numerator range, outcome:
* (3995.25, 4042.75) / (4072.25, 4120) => 1.12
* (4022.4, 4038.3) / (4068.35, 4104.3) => 1.14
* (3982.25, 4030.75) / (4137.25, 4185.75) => 1.03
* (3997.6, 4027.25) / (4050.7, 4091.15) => 1.06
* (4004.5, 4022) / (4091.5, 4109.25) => 1.13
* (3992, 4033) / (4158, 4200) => 1.02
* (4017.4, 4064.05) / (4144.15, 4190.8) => 1.03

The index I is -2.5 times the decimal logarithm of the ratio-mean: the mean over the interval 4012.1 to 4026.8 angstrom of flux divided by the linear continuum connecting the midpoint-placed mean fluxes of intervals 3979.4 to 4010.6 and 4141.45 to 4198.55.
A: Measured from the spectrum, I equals 0.05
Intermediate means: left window 14.8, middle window 13.9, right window 13.5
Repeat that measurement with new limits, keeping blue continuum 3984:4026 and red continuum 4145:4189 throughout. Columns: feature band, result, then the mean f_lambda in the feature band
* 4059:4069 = 0.01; 14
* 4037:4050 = 0.01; 14.2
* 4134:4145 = -0.03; 14.1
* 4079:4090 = -0.10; 15.4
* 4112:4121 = -0.07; 14.8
